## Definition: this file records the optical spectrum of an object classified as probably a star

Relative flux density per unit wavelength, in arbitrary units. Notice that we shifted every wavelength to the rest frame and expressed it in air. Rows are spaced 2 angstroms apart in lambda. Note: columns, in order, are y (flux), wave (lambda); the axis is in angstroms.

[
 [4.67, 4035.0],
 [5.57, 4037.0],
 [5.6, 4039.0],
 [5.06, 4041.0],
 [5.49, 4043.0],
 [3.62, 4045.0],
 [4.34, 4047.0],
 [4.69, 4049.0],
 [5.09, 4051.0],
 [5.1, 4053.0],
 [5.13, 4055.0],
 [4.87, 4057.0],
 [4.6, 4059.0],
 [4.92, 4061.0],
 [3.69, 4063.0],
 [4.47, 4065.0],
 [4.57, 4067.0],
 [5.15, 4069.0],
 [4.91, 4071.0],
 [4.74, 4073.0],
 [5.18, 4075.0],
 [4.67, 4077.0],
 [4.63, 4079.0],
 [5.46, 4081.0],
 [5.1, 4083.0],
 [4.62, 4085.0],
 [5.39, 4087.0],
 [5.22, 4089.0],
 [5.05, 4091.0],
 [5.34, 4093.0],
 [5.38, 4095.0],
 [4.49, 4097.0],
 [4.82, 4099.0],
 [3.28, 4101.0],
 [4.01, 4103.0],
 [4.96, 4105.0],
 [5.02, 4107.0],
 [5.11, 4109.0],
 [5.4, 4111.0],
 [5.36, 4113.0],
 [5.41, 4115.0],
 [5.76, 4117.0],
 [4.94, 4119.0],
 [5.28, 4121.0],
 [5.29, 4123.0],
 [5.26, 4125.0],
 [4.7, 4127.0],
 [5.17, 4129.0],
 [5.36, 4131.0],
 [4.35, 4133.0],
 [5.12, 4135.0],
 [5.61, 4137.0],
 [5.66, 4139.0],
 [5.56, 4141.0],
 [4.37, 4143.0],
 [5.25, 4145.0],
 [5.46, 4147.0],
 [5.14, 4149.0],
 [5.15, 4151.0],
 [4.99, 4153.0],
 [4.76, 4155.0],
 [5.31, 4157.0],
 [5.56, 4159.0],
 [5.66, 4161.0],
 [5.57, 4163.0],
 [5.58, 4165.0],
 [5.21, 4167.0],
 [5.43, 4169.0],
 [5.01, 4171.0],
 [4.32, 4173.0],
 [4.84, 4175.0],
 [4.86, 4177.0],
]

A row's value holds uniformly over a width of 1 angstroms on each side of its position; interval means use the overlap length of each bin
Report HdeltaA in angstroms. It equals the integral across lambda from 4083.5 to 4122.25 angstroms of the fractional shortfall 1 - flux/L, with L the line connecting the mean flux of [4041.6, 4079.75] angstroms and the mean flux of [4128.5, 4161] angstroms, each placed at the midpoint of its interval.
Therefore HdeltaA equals -0.2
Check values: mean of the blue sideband 4.73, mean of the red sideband 5.19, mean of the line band 4.99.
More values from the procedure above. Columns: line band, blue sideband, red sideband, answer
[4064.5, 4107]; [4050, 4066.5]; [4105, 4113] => 1.08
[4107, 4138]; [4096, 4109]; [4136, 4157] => -2.58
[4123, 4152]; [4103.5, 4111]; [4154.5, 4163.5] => 0.42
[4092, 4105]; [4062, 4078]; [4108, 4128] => 1.11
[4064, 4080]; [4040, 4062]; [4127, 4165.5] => 0.36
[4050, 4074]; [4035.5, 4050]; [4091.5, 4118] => 0.72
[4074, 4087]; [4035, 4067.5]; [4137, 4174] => -0.15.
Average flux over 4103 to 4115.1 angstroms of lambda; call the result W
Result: 5.1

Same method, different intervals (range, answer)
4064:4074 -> 4.77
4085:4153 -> 5.07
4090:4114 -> 4.85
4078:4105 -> 4.83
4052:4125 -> 4.93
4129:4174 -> 5.2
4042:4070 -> 4.69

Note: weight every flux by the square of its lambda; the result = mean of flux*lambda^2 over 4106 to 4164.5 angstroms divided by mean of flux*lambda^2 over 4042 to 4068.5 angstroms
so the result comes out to 1.16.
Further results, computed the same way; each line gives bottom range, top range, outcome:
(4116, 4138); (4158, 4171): 1.08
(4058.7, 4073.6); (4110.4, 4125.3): 1.18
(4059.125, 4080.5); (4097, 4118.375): 1.06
